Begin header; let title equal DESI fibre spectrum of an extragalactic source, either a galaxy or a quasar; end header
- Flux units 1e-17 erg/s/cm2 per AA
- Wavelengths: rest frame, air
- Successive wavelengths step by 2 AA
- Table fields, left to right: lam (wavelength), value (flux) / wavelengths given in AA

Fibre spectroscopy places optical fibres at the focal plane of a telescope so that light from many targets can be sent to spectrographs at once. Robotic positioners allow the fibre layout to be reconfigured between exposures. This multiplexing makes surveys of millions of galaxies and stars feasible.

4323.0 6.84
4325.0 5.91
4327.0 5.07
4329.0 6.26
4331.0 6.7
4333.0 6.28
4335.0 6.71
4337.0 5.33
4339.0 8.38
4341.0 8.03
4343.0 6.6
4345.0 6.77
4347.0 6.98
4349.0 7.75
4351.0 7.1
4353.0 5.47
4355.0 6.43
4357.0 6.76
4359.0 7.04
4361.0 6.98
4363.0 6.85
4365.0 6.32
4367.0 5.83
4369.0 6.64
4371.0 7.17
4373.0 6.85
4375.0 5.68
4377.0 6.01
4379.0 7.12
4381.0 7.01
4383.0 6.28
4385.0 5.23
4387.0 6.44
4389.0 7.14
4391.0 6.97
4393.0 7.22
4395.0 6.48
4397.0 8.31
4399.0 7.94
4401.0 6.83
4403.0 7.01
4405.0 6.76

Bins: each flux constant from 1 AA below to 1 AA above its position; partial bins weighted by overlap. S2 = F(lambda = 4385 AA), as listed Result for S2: 5.23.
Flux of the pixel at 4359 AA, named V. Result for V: 7.04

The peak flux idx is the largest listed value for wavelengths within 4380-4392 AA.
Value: 7.14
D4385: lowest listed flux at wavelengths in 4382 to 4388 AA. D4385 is 5.23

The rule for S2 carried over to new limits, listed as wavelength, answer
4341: 8.03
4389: 7.14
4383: 6.28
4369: 6.64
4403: 7.01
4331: 6.7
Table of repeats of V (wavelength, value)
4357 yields 6.76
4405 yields 6.76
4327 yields 5.07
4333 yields 6.28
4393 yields 7.22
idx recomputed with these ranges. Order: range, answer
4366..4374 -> 7.17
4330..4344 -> 8.38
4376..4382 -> 7.12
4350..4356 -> 7.1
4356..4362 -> 7.04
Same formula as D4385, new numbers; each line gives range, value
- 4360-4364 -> 6.85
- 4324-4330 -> 5.07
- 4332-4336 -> 6.28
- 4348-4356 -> 5.47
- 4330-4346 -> 5.33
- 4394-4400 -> 6.48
